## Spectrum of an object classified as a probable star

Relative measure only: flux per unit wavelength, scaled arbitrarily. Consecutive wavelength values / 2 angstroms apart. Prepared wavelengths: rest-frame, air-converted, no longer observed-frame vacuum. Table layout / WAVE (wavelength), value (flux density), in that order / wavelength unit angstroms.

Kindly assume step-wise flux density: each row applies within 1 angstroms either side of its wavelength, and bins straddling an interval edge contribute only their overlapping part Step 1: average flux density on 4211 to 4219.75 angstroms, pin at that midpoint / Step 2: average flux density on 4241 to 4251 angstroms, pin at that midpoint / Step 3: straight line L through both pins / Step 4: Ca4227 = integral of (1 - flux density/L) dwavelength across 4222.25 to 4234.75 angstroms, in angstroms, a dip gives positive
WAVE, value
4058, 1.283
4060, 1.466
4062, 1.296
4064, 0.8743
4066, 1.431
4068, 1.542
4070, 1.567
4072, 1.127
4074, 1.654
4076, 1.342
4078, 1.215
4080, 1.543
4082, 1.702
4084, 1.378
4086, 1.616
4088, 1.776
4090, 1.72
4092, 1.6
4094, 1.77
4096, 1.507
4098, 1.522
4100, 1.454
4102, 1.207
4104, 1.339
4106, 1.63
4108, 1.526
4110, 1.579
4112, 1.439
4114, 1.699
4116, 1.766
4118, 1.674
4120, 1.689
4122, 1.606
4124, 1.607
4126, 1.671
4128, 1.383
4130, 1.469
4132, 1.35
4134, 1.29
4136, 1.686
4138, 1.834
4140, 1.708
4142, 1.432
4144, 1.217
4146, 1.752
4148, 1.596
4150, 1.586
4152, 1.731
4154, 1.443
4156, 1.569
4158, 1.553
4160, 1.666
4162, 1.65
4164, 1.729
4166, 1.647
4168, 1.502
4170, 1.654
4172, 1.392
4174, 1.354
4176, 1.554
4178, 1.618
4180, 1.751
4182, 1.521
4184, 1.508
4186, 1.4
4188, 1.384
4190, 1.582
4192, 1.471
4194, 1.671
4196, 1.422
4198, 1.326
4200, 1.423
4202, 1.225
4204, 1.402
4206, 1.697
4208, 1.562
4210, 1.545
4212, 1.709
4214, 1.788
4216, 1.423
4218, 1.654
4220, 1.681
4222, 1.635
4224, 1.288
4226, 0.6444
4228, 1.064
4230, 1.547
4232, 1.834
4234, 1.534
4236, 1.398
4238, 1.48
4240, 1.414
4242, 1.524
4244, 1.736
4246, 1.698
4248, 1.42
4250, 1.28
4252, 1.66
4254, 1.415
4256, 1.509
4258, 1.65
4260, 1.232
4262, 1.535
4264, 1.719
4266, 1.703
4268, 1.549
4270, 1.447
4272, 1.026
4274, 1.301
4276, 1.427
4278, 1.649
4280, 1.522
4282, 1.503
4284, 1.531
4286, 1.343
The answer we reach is 2.1 angstroms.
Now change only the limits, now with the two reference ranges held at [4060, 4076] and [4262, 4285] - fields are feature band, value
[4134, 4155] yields -2.6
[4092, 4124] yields -4.1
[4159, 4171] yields -1.8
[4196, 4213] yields -0.4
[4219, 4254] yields 0.2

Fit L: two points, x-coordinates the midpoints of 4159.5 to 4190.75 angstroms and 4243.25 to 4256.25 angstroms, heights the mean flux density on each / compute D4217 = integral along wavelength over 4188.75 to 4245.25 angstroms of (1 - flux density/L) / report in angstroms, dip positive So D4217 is 1.9 angstroms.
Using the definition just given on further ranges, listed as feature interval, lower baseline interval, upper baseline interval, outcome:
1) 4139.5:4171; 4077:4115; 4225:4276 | -1.73 angstroms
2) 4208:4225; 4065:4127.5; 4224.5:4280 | -1.27 angstroms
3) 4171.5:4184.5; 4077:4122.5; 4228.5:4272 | 0.05 angstroms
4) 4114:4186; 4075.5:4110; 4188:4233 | -3.47 angstroms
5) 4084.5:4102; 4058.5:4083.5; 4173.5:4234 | -2.23 angstroms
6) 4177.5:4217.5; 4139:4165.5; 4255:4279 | 0.60 angstroms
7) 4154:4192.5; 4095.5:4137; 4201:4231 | -1.63 angstroms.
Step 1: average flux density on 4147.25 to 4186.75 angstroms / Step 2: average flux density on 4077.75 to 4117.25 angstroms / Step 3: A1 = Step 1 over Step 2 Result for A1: 1.0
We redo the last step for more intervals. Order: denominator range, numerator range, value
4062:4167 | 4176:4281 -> 0.97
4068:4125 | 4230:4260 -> 0.99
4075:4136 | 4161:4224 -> 1.00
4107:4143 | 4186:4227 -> 0.93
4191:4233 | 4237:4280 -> 1.01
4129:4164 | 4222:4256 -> 0.92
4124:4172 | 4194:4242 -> 0.94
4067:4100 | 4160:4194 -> 1.01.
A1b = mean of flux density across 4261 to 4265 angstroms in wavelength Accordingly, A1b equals 1.63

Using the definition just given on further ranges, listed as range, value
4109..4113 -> 1.51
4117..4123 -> 1.66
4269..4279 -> 1.37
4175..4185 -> 1.59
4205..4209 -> 1.63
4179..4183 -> 1.64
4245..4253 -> 1.51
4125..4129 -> 1.53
